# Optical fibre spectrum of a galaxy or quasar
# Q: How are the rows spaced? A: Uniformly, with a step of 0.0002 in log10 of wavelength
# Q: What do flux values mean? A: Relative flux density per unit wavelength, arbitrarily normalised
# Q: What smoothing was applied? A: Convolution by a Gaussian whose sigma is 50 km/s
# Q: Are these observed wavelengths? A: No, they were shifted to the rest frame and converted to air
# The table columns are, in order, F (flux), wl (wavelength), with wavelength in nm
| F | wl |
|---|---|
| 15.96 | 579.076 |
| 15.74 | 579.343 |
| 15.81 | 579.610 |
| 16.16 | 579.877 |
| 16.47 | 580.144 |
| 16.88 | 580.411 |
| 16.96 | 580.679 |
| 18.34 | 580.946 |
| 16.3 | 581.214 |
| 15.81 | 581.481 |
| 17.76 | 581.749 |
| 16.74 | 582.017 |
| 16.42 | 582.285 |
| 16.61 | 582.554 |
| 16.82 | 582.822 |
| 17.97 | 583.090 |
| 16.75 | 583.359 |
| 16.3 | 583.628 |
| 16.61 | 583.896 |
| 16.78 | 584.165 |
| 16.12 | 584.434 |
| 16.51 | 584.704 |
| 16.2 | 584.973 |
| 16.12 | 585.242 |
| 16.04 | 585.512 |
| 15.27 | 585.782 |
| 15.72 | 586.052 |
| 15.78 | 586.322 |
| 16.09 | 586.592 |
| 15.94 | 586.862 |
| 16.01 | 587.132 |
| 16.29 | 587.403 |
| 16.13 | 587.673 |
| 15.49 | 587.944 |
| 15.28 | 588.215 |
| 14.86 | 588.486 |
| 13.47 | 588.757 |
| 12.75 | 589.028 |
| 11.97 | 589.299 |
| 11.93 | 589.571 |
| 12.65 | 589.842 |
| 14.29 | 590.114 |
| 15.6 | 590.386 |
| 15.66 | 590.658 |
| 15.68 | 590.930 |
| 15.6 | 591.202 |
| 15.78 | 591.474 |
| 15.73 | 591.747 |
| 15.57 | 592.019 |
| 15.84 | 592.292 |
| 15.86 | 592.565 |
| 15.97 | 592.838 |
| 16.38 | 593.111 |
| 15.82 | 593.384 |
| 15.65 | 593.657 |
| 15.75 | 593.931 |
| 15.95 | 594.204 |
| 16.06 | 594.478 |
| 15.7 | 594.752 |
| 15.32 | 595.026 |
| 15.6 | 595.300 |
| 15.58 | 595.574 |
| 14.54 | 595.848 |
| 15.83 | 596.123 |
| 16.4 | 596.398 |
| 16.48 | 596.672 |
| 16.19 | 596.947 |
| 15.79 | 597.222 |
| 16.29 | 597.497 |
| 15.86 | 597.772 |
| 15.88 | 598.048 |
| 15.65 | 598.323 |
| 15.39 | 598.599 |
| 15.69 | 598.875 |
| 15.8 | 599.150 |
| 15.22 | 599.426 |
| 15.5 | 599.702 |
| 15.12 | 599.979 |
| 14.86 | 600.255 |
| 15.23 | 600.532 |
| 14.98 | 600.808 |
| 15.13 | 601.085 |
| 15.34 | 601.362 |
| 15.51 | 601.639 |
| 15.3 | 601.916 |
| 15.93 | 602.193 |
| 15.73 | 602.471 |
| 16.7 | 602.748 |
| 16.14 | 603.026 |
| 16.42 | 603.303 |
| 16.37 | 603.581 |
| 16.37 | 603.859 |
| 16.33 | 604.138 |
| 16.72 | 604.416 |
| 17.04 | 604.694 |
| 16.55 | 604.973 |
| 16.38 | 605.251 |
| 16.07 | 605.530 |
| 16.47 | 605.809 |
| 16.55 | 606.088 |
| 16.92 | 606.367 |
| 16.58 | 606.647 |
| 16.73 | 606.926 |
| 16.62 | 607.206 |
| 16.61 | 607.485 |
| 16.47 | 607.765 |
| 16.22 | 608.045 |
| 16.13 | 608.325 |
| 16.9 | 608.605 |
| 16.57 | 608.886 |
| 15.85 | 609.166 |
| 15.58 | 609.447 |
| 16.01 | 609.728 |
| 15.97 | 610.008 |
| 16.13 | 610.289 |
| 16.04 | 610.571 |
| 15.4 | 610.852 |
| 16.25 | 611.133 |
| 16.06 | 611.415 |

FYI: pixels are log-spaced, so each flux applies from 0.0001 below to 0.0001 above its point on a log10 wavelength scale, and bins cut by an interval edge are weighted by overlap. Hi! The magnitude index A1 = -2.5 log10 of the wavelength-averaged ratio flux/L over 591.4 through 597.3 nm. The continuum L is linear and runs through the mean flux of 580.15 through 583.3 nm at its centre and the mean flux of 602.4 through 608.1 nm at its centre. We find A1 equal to 0.06 mag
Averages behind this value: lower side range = 16.9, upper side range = 16.5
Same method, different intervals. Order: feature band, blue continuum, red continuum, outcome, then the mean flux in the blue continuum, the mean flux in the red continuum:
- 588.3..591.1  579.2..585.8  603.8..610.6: 0.18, 16.6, 16.4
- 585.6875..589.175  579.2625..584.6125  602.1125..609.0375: 0.09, 16.7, 16.5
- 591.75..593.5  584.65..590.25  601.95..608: -0.03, 15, 16.4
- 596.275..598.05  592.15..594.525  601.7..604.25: -0.01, 15.9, 16.1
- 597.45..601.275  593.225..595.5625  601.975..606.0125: 0.04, 15.7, 16.4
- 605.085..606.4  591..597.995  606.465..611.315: -0.02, 15.8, 16.2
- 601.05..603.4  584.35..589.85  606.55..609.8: 0.01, 15.1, 16.4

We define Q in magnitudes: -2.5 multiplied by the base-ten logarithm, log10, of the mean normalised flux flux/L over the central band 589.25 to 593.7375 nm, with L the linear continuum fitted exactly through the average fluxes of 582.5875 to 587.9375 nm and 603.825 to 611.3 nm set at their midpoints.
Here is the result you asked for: 0.08 mag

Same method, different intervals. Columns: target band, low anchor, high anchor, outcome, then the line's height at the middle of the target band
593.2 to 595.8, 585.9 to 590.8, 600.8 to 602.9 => -0.038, 15.2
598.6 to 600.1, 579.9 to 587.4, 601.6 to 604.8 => 0.056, 16.3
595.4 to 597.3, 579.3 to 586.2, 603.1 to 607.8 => 0.047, 16.5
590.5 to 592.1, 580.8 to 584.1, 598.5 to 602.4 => 0.031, 16.1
